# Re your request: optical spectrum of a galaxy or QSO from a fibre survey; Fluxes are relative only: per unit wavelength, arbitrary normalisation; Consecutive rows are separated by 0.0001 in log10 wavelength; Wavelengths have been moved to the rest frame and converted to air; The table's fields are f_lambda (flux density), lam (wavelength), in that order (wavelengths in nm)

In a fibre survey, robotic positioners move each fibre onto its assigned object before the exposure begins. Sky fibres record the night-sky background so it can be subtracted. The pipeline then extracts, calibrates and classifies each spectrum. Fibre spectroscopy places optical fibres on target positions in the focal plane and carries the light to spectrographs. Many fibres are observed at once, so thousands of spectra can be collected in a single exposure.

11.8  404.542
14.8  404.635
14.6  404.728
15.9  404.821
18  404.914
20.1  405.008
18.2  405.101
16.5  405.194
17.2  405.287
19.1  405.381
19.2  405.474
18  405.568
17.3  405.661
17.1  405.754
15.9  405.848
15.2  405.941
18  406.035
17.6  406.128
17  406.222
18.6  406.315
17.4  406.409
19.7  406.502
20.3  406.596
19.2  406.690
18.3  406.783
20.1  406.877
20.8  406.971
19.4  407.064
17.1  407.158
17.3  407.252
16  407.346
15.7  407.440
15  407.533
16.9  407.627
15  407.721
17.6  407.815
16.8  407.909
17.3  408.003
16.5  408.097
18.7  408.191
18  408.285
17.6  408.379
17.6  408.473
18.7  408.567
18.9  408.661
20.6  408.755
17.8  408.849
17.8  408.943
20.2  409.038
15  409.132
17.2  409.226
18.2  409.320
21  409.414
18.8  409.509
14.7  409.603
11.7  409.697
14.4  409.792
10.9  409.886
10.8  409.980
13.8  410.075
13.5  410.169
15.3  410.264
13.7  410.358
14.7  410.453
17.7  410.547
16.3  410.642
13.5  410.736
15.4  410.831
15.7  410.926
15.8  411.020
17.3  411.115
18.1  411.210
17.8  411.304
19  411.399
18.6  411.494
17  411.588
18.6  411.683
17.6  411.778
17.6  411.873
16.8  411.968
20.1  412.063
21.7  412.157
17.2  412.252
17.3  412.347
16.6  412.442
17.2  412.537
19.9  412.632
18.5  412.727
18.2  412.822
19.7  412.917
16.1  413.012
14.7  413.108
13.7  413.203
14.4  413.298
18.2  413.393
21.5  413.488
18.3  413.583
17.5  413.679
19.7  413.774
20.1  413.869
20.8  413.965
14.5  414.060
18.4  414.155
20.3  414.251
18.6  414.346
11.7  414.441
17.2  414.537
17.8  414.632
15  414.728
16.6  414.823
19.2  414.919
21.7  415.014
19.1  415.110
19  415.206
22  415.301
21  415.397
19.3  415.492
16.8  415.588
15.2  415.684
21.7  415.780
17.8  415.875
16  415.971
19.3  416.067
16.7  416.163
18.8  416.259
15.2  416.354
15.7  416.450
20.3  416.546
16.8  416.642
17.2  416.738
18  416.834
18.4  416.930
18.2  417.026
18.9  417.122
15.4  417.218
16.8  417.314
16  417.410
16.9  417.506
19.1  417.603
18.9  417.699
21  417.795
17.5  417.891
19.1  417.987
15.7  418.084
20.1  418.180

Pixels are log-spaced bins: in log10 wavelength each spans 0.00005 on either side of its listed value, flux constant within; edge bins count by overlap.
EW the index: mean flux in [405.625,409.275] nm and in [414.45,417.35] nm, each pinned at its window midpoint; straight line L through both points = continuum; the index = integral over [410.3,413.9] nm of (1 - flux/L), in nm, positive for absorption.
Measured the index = 0.092 nm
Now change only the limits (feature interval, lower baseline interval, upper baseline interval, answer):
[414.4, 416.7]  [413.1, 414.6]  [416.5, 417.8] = -0.026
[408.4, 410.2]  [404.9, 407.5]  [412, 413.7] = 0.148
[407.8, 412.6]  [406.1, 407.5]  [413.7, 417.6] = 0.337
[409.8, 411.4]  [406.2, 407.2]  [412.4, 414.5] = 0.270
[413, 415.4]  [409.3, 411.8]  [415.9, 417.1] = -0.143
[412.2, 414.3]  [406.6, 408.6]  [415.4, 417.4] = -0.024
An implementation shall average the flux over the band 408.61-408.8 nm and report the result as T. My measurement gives 19.7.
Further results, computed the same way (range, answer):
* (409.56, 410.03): 12.5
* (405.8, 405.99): 15.5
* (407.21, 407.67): 16.2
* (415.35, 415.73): 18.1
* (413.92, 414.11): 17.7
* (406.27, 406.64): 19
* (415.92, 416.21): 17.3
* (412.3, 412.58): 17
